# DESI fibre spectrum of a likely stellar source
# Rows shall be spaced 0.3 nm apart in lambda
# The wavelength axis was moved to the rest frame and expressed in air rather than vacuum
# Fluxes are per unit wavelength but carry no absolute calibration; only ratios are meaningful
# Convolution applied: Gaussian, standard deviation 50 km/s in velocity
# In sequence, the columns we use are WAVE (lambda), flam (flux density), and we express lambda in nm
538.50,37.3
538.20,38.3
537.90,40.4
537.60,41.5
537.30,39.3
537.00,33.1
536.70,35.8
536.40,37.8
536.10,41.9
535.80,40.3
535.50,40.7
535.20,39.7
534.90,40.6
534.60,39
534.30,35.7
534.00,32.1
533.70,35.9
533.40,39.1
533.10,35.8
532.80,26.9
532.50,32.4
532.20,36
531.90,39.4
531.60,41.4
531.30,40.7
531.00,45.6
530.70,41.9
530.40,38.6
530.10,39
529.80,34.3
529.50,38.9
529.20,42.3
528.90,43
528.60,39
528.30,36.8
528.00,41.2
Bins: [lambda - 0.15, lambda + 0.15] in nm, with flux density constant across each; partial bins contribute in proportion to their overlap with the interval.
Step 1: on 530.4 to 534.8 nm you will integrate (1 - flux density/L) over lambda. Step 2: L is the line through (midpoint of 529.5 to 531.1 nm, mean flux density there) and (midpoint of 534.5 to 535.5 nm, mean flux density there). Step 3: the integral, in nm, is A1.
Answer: 0.27 nm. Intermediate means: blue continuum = 39.6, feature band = 37.4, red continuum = 39.9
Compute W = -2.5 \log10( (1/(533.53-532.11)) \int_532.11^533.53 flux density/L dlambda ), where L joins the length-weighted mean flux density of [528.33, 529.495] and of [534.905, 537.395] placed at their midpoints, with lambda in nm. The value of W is 0.17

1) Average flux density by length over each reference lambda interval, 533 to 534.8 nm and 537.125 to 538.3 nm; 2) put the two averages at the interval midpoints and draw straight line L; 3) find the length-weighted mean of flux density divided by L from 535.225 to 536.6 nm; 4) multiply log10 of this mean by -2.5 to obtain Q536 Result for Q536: -0.05 mag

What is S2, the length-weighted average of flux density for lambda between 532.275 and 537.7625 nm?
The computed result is 37.1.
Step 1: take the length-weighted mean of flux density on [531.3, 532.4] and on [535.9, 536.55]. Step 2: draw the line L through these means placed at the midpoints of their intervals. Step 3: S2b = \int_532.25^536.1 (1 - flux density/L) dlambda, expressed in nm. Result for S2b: 0.27 nm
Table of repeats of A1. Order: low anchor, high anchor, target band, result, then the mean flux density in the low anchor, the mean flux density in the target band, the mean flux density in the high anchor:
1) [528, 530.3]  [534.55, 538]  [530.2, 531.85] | -0.09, 39.2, 41.4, 39.2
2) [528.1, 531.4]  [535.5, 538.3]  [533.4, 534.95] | 0.10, 40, 36.6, 38.8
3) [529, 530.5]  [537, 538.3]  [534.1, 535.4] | 0.01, 38.8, 38.6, 39.2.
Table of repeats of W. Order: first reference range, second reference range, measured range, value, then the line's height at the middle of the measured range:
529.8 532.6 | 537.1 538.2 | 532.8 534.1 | 0.14 mag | 39.5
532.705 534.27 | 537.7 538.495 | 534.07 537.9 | -0.05 mag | 36.9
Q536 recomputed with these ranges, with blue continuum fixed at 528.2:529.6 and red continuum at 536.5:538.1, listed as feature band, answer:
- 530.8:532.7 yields 0.01 mag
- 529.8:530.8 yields 0.02 mag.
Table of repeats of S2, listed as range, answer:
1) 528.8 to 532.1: 40.4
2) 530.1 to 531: 40.9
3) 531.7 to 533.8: 35.2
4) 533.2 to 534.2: 35.7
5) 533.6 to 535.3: 37.1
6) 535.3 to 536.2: 40.8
